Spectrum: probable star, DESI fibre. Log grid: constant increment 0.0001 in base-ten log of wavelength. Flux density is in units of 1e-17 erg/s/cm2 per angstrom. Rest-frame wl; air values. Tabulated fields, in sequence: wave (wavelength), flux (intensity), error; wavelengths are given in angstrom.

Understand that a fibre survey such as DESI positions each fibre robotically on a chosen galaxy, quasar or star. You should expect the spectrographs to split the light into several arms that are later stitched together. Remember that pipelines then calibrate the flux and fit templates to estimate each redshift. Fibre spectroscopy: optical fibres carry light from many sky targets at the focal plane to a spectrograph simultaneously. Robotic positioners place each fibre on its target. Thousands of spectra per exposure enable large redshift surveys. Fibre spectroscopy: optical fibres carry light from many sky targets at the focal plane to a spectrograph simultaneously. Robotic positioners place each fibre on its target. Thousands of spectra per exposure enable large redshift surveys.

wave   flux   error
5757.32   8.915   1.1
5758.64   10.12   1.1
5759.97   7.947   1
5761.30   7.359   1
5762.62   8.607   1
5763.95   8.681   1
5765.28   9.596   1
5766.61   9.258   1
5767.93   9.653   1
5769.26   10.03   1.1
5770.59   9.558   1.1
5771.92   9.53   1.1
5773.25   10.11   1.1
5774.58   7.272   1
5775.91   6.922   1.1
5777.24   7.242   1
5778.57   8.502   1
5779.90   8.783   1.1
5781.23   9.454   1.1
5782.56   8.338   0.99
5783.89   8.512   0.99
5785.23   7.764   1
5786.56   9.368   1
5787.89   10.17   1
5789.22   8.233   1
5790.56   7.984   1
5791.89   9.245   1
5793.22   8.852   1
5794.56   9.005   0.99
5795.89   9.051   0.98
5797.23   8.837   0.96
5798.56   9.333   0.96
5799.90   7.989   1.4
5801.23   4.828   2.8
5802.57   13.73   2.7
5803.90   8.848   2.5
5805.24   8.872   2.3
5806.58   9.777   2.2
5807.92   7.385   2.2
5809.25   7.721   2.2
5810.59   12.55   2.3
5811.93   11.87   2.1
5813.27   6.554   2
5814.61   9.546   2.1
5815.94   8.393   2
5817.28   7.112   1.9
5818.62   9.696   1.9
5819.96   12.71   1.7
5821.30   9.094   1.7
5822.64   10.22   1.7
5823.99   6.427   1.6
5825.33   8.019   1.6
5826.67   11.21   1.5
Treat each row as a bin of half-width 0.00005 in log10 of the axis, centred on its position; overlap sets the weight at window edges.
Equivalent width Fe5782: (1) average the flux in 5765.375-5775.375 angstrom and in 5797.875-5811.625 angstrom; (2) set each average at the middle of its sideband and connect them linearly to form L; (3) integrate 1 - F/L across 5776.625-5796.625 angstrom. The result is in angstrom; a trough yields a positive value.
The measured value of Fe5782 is 1.2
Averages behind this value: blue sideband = 9.33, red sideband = 9.18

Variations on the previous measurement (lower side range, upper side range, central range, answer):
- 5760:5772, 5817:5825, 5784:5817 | 0.8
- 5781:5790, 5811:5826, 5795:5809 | 0.2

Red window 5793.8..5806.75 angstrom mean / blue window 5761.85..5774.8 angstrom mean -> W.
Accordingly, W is 1.0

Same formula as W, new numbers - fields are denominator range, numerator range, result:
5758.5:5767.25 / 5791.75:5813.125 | 1.05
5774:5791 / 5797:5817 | 1.08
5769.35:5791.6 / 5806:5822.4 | 1.09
